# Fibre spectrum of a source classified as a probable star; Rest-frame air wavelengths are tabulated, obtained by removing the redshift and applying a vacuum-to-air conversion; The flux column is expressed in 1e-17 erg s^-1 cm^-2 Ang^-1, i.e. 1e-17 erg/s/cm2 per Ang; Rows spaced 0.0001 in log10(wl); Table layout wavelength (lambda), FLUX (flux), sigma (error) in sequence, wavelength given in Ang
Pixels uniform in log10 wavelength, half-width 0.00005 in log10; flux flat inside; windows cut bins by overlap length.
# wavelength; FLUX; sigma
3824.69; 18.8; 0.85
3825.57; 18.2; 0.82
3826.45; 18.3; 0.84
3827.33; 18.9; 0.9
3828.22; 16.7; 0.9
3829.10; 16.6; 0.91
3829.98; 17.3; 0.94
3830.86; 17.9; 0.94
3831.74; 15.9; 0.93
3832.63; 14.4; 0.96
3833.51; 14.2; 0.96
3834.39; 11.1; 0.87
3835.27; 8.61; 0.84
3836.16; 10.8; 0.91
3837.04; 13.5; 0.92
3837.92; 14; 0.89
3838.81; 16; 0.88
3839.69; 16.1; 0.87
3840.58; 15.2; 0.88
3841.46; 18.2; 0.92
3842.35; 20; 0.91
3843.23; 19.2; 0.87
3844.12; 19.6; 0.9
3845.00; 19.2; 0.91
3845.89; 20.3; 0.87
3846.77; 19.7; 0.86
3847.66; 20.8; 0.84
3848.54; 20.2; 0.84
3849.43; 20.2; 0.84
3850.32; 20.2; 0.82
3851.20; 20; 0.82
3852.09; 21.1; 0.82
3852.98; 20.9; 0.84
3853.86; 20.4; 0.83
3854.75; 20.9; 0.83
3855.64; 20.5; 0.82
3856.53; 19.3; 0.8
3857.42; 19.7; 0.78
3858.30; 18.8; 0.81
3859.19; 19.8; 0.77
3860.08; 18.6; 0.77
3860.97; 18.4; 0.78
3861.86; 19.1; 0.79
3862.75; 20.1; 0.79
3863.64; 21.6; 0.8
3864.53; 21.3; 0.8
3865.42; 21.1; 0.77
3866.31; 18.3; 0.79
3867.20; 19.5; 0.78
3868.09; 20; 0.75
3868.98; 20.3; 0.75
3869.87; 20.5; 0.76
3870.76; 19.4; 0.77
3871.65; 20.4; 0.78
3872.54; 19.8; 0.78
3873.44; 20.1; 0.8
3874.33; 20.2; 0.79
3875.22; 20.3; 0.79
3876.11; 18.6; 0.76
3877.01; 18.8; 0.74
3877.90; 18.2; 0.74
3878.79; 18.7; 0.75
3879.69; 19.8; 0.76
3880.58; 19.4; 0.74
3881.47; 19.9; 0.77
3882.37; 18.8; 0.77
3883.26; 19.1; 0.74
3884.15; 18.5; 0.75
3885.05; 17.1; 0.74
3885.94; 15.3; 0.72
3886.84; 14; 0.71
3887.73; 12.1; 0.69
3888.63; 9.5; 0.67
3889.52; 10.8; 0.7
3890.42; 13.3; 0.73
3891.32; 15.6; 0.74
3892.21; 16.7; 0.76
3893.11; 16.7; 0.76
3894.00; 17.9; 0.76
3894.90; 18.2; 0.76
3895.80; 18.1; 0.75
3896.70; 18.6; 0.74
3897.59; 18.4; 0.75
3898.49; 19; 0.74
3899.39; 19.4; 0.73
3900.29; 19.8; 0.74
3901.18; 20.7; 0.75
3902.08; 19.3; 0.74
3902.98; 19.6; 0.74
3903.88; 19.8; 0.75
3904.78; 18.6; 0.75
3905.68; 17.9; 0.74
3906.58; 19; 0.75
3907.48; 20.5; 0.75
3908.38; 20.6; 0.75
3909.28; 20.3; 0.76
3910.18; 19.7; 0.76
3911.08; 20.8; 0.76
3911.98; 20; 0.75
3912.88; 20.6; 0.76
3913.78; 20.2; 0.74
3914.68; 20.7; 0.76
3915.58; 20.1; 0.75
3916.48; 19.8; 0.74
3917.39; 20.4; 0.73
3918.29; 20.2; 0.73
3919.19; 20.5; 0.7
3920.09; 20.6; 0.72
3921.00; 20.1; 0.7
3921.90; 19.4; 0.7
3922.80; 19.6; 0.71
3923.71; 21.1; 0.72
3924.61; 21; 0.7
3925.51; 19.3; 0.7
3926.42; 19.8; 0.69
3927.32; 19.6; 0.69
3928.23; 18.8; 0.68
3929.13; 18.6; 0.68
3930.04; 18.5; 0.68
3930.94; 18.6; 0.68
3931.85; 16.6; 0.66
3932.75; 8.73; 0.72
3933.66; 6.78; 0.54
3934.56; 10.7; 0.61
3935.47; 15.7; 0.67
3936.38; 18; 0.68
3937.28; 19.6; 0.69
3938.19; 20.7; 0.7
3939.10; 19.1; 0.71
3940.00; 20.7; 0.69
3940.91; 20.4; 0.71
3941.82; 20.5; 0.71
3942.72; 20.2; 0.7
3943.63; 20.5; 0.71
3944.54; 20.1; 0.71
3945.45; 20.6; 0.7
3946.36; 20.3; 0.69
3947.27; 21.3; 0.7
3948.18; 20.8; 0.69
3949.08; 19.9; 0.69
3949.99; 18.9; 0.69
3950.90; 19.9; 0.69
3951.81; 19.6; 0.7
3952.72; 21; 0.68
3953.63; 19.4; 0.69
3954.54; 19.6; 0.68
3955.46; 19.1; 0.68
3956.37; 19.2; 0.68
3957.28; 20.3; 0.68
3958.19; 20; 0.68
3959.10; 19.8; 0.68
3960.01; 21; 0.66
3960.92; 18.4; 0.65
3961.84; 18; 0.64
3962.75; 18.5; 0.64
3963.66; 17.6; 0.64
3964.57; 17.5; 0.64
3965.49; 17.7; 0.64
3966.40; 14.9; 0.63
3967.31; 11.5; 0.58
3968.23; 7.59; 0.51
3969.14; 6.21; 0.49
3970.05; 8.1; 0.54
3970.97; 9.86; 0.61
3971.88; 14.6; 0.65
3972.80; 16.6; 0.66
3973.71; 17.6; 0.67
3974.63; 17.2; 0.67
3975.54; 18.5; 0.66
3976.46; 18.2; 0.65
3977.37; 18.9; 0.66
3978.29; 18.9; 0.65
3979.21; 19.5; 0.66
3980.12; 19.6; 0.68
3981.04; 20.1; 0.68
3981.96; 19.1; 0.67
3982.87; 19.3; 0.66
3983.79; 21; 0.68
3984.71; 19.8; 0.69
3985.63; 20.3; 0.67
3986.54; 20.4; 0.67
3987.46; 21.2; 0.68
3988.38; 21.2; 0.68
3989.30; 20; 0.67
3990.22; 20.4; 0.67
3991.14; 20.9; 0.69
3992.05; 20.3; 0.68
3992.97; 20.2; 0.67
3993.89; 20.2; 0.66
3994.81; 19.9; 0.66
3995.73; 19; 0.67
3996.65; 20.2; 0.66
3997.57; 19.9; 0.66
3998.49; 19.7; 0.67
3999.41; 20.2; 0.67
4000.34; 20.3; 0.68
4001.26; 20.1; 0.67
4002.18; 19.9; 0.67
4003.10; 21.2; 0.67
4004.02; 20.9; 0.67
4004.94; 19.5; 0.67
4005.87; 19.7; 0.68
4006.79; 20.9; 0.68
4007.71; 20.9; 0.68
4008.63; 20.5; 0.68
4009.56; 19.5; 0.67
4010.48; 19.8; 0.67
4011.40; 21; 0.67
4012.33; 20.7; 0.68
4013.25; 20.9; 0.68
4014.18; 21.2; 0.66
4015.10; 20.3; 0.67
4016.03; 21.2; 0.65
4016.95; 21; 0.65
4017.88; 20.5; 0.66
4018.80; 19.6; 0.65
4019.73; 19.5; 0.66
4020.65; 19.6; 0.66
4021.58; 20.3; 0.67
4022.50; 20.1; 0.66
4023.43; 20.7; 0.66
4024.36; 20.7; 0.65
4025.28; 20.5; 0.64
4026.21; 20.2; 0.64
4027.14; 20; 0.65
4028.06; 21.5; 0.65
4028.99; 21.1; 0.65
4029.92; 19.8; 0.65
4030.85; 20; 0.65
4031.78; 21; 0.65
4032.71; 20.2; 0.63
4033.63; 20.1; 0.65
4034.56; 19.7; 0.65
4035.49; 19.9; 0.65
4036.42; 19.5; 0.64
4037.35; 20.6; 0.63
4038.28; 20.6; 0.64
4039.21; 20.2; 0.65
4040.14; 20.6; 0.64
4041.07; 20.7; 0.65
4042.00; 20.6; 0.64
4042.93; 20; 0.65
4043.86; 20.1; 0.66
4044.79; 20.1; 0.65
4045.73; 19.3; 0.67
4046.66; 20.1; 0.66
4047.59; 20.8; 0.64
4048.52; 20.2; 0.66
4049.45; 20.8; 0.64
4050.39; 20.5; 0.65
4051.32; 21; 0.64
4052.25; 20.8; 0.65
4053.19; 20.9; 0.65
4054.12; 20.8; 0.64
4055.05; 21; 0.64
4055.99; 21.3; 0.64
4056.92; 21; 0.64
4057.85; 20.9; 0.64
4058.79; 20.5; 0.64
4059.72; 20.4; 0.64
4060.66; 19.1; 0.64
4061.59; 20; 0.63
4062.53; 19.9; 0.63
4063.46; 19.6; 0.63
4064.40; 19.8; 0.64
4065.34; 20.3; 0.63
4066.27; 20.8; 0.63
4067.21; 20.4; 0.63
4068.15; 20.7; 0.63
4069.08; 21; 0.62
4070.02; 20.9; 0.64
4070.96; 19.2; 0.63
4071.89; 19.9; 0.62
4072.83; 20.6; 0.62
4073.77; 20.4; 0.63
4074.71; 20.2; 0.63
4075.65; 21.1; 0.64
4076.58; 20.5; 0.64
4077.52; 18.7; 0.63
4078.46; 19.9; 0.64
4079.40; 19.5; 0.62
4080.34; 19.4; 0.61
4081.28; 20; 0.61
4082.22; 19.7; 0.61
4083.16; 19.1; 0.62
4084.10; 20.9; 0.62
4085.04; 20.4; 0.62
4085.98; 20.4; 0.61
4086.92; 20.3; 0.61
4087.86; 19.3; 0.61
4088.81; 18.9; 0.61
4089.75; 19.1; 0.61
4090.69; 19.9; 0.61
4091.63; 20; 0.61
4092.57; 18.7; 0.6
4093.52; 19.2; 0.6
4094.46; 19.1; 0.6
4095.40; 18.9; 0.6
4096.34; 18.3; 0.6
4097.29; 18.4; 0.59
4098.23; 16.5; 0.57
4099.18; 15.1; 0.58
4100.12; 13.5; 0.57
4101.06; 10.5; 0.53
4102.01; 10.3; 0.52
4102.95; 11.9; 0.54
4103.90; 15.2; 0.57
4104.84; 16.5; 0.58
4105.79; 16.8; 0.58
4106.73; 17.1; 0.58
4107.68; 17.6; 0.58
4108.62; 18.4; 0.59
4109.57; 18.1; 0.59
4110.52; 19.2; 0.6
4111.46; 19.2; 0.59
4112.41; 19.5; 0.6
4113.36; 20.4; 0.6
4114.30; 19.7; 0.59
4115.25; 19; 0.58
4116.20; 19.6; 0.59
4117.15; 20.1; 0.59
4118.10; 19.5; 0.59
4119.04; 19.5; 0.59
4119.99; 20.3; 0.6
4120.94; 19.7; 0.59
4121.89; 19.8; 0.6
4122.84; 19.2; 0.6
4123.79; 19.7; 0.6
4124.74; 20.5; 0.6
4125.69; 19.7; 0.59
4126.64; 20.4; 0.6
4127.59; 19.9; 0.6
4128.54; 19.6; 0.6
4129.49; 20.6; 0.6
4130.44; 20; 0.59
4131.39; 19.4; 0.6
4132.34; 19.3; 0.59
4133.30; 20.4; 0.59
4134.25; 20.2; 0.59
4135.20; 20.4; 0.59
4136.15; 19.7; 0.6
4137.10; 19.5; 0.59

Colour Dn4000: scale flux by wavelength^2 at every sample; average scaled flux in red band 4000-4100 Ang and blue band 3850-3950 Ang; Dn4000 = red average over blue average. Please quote 1.15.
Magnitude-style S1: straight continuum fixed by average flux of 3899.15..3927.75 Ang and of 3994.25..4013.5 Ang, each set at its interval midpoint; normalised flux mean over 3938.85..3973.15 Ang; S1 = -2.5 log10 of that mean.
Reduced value 0.13 mag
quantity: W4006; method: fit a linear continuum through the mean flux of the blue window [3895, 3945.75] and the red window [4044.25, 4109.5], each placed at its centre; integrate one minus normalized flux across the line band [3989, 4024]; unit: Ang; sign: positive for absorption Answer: -2.2 Ang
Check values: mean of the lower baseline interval 19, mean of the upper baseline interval 19.2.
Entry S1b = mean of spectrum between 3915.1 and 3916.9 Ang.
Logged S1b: 20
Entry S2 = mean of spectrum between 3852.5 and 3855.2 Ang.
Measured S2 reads 20.7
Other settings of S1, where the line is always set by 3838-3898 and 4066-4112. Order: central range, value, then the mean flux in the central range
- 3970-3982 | 0.09 mag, 17.1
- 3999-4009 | -0.10 mag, 20.4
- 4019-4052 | -0.10 mag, 20.3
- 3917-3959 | -0.03 mag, 19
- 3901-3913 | -0.07 mag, 19.8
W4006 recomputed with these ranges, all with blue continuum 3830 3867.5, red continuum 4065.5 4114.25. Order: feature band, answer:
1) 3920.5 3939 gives 0.76 Ang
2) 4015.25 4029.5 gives -1.47 Ang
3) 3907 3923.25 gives -1.69 Ang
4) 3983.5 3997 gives -1.37 Ang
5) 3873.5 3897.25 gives 1.46 Ang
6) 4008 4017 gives -1.02 Ang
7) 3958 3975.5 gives 2.86 Ang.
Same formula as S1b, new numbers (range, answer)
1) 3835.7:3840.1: 14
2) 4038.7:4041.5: 20.5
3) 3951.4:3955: 19.9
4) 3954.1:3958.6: 19.6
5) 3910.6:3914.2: 20.4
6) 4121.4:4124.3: 19.6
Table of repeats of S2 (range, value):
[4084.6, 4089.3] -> 19.8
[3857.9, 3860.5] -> 19.1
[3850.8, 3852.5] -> 20.5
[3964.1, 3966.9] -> 16.6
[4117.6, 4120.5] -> 19.8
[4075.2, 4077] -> 20.9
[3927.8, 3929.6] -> 18.7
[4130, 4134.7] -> 19.8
